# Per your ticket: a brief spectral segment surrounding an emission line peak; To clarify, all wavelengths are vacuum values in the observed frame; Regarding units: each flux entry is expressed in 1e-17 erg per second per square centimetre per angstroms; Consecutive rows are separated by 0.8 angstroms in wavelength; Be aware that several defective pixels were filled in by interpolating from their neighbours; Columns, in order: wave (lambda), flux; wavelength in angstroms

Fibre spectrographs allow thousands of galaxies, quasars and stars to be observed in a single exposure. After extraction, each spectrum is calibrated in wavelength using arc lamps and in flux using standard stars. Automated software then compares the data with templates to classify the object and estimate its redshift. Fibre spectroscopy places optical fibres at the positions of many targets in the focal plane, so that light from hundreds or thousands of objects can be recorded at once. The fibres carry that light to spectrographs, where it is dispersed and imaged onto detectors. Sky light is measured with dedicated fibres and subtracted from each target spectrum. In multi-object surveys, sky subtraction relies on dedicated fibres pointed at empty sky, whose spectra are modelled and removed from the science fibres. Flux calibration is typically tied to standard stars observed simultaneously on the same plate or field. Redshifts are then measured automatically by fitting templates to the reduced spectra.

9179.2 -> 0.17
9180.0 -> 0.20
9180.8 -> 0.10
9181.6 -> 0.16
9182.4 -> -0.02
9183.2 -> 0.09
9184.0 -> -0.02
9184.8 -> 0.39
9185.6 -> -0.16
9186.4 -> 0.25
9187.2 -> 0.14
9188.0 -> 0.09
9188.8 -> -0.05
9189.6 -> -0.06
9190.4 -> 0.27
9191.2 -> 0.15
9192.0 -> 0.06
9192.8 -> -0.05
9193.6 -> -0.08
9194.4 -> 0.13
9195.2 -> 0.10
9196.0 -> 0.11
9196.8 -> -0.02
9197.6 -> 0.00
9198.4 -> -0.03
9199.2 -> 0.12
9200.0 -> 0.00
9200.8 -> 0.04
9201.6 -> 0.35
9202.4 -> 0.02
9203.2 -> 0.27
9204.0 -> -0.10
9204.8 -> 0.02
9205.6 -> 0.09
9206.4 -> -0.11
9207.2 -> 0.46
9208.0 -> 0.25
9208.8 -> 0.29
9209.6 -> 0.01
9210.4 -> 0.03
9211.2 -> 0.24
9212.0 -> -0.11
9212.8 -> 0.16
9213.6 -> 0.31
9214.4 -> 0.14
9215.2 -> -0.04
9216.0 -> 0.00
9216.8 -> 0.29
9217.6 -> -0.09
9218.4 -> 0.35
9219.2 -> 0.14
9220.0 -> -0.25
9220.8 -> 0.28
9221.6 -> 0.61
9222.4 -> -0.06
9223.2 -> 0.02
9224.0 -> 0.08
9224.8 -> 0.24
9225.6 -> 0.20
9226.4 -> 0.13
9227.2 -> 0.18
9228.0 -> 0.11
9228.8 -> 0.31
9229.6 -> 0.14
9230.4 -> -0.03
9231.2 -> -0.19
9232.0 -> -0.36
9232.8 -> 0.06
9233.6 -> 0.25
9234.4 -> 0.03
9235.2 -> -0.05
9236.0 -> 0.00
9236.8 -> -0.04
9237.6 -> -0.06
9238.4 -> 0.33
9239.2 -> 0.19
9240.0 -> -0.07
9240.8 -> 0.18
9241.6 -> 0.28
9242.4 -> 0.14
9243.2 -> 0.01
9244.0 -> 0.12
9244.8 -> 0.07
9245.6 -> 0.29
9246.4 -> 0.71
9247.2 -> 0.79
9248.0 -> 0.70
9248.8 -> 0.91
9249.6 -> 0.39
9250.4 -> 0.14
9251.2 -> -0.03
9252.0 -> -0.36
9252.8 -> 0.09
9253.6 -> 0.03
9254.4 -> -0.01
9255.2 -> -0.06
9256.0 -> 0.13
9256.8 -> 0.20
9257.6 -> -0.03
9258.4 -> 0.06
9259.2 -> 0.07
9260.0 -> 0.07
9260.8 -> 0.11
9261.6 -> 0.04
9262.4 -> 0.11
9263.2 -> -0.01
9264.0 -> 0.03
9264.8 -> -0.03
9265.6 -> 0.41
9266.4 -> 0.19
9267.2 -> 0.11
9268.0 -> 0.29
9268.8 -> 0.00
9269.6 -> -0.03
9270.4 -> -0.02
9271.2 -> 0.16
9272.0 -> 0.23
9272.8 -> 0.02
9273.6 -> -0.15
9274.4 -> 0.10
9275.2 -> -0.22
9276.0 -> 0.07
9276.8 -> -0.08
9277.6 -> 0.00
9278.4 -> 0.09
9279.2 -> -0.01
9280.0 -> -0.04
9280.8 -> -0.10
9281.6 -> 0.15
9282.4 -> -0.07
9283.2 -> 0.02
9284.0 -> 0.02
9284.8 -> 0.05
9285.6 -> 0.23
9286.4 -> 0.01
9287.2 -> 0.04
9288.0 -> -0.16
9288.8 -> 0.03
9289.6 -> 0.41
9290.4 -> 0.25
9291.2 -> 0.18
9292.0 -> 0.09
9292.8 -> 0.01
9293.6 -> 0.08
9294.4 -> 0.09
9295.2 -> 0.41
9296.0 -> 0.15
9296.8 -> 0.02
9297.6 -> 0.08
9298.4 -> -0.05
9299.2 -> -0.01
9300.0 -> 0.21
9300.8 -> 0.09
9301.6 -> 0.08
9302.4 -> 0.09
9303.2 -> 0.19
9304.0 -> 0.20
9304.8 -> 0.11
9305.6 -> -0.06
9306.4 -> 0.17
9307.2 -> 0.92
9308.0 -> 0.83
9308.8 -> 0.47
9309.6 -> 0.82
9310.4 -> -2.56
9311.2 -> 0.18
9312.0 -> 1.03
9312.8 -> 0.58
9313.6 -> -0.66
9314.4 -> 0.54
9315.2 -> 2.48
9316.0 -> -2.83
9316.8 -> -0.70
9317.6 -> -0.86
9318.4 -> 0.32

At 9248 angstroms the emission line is H-beta 4861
